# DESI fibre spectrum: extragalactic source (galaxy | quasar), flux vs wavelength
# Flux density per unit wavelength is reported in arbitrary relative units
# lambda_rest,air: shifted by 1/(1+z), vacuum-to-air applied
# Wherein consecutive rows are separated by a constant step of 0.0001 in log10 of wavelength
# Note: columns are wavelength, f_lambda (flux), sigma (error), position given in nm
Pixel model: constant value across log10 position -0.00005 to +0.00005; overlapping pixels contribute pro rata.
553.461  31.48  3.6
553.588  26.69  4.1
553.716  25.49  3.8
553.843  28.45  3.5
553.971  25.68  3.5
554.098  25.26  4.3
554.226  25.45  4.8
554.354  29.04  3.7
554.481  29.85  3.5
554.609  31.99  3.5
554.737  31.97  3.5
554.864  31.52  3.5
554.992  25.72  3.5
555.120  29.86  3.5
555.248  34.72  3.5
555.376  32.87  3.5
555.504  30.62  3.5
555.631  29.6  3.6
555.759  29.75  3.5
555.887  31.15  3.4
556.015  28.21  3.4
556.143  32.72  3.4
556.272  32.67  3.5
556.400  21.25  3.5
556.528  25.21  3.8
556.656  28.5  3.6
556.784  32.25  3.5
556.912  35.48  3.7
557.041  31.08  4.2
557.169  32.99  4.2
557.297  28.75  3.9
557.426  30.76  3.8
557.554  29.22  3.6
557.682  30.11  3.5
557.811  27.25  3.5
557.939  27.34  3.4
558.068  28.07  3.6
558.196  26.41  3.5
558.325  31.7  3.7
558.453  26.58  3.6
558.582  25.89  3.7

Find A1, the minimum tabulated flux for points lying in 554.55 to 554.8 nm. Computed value 31.97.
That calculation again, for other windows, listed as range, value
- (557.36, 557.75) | 29.22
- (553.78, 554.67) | 25.26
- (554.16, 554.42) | 25.45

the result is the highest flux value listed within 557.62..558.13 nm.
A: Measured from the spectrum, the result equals 30.11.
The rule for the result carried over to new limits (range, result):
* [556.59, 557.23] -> 35.48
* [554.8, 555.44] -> 34.72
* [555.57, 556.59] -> 32.72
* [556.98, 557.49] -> 32.99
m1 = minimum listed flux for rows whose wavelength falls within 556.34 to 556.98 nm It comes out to 21.25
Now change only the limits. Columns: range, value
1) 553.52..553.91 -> 25.49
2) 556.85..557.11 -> 31.08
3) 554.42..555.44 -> 25.72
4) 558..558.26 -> 26.41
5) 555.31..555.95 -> 29.6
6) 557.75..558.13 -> 27.25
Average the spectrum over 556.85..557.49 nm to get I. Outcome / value 31.8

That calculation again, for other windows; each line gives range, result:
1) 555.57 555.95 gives 30.2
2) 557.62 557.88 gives 28.6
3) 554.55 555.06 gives 30.3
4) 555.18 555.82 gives 31.5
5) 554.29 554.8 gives 30.7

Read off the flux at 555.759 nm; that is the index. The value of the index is 29.75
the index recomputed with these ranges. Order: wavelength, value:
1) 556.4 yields 21.25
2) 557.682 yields 30.11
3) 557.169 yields 32.99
